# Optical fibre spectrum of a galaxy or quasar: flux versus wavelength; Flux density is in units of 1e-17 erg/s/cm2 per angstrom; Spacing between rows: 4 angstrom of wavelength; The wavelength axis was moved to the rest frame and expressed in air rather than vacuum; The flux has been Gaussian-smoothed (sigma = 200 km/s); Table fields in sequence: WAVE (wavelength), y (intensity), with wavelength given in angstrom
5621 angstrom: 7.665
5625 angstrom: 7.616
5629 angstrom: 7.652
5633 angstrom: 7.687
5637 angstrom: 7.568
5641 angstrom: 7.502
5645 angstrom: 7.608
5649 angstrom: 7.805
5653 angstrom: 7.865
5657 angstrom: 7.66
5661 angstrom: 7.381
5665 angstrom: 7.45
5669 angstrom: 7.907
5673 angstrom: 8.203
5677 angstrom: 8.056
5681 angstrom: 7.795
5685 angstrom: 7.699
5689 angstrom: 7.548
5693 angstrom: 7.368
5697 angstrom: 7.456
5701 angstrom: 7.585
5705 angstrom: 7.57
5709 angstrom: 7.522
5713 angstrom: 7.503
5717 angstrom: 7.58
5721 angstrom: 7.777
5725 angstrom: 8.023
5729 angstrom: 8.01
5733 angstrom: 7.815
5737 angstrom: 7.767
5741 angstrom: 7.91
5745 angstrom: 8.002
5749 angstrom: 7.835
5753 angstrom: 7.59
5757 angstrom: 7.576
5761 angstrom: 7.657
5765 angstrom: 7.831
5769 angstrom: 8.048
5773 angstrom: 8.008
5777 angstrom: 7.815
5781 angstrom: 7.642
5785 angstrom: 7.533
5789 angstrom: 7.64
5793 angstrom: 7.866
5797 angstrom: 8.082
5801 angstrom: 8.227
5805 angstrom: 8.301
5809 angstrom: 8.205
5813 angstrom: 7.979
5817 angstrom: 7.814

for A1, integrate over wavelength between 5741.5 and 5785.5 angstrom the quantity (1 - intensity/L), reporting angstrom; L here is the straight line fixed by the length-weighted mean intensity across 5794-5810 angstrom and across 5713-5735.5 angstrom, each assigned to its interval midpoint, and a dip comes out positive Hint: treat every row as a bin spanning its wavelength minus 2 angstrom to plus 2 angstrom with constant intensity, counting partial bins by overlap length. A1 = 1.14 angstrom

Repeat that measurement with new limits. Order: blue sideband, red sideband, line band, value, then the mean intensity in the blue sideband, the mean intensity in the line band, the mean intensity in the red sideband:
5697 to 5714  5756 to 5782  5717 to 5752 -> -0.9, 7.54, 7.87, 7.81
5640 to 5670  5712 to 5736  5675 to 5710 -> 0.5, 7.64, 7.62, 7.8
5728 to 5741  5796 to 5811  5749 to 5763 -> 0.6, 7.86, 7.64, 8.21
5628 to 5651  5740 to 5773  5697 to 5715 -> 0.5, 7.64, 7.54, 7.82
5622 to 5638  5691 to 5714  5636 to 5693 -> -1.0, 7.64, 7.71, 7.5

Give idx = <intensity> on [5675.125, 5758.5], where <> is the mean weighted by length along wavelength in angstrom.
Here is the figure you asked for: 7.71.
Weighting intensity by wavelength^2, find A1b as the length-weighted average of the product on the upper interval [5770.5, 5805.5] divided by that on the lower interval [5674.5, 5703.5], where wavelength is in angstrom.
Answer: 1.07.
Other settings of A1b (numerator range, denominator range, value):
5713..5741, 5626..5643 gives 1.06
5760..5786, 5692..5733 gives 1.04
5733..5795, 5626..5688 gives 1.05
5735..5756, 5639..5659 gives 1.05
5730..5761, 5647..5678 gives 1.03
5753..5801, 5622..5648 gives 1.08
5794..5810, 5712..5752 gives 1.07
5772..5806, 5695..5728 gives 1.06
